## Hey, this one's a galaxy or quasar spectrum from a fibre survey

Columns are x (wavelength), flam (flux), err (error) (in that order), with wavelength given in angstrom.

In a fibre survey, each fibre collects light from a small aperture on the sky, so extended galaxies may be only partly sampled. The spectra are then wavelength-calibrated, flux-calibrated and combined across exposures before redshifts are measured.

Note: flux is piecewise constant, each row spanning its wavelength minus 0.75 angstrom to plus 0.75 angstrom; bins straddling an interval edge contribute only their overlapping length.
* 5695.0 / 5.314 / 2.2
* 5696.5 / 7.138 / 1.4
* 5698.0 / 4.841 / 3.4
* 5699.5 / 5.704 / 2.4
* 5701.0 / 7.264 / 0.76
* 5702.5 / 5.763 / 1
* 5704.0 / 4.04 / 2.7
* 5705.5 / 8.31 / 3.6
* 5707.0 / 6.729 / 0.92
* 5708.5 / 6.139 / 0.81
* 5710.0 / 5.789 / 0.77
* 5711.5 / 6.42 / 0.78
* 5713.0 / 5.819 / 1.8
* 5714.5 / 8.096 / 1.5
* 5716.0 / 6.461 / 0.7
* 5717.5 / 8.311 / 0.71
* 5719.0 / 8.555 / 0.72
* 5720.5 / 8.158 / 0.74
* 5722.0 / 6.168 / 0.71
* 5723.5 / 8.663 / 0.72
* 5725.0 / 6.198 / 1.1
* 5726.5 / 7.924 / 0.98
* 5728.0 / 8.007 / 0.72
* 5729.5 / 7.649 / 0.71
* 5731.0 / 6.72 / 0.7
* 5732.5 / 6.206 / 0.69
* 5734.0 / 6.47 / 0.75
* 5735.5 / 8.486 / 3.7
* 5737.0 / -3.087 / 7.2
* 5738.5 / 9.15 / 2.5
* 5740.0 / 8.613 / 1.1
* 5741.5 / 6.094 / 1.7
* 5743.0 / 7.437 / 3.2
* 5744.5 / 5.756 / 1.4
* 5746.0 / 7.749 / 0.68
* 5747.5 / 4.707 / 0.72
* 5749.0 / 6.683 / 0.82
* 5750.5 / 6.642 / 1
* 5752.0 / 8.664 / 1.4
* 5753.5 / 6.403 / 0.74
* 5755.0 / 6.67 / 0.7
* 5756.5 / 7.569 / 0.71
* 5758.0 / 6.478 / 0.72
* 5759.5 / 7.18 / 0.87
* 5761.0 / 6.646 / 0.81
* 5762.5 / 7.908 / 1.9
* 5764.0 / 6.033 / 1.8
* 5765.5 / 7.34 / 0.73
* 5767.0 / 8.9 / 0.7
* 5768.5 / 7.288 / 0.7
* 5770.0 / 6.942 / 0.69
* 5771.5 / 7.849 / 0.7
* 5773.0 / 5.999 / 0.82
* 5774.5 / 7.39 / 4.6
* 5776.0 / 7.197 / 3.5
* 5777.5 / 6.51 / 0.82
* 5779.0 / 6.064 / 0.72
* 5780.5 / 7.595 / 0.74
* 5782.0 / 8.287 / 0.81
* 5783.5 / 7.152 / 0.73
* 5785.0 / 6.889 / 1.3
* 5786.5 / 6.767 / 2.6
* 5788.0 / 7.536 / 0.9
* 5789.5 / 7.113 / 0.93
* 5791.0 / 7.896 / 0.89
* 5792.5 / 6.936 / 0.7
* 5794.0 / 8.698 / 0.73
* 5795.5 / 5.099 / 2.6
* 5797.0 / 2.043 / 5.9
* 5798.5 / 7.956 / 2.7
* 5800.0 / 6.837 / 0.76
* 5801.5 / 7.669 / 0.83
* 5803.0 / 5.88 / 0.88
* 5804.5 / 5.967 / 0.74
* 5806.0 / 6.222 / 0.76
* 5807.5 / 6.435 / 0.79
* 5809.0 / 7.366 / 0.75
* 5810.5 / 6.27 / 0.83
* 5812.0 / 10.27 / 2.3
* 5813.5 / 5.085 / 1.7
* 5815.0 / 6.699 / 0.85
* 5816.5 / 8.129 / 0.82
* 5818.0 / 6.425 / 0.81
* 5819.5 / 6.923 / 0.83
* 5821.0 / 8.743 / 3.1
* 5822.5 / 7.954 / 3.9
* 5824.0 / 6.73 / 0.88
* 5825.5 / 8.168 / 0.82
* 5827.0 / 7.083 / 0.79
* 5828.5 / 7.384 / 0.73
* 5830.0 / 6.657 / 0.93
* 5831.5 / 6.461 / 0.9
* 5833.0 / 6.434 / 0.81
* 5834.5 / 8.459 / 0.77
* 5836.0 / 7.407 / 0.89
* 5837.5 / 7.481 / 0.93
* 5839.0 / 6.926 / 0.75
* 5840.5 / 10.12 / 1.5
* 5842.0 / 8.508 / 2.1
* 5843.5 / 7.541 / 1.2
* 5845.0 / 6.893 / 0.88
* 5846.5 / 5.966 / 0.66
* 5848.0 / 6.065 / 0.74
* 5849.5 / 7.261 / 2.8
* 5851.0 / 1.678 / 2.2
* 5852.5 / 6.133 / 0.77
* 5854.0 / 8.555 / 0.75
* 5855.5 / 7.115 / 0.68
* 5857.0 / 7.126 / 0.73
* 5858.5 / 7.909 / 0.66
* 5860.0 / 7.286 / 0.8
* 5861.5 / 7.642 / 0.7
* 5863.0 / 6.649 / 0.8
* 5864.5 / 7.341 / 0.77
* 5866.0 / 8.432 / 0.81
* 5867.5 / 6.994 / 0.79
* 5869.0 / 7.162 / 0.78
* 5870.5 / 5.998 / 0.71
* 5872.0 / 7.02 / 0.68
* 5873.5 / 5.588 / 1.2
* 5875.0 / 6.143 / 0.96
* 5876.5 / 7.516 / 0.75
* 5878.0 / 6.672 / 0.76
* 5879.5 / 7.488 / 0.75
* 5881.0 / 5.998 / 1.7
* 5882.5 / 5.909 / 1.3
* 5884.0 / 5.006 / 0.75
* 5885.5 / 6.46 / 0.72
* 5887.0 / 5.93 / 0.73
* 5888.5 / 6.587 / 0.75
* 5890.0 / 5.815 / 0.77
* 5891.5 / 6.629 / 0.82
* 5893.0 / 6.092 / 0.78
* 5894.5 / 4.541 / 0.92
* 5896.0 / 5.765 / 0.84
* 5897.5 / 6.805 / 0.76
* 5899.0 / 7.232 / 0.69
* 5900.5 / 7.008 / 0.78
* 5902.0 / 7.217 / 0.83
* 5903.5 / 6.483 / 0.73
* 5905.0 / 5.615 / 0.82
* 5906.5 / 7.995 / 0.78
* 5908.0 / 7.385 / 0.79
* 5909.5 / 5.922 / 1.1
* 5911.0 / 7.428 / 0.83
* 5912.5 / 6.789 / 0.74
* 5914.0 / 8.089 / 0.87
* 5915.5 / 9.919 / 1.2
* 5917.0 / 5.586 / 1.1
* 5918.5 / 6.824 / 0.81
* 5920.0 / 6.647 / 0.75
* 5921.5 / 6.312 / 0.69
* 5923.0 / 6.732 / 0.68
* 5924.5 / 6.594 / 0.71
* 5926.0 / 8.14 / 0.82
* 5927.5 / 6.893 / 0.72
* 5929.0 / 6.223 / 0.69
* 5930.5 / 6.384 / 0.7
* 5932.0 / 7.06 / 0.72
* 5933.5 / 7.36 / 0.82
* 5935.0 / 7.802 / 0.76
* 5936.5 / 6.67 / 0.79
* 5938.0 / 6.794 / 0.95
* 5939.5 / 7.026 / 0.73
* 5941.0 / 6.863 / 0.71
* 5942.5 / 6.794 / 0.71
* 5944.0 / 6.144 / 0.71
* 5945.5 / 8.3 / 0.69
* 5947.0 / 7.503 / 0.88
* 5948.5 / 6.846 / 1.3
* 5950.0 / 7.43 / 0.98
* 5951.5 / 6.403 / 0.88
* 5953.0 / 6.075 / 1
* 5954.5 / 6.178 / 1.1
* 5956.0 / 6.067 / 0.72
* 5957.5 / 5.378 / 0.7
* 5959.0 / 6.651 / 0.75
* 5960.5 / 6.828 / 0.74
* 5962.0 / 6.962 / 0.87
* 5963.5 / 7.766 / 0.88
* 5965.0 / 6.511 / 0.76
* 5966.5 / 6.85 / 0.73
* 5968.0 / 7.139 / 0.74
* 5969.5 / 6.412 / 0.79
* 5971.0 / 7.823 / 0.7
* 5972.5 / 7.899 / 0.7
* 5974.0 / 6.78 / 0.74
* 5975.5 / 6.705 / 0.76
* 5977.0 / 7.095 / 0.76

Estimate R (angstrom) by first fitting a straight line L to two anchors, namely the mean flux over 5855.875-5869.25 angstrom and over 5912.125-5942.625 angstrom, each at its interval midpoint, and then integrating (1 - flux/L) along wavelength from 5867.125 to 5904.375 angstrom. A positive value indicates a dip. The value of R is 4.46 angstrom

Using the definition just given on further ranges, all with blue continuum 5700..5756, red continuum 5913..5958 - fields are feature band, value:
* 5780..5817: -0.51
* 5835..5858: -0.57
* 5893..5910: 0.87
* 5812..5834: -1.18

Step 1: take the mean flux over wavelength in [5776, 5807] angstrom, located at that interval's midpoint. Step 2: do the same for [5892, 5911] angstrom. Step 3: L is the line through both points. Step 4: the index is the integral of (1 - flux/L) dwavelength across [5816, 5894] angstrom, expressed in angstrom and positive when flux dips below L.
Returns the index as -3.3 angstrom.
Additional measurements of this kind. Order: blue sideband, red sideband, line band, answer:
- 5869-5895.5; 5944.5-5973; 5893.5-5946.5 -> -2.80 angstrom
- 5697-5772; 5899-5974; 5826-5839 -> -0.58 angstrom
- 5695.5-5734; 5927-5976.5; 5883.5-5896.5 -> 1.83 angstrom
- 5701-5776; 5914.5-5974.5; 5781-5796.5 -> -0.63 angstrom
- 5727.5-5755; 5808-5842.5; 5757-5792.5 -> -1.30 angstrom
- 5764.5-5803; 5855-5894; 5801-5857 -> -1.65 angstrom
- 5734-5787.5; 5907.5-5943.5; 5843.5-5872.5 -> 0.51 angstrom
